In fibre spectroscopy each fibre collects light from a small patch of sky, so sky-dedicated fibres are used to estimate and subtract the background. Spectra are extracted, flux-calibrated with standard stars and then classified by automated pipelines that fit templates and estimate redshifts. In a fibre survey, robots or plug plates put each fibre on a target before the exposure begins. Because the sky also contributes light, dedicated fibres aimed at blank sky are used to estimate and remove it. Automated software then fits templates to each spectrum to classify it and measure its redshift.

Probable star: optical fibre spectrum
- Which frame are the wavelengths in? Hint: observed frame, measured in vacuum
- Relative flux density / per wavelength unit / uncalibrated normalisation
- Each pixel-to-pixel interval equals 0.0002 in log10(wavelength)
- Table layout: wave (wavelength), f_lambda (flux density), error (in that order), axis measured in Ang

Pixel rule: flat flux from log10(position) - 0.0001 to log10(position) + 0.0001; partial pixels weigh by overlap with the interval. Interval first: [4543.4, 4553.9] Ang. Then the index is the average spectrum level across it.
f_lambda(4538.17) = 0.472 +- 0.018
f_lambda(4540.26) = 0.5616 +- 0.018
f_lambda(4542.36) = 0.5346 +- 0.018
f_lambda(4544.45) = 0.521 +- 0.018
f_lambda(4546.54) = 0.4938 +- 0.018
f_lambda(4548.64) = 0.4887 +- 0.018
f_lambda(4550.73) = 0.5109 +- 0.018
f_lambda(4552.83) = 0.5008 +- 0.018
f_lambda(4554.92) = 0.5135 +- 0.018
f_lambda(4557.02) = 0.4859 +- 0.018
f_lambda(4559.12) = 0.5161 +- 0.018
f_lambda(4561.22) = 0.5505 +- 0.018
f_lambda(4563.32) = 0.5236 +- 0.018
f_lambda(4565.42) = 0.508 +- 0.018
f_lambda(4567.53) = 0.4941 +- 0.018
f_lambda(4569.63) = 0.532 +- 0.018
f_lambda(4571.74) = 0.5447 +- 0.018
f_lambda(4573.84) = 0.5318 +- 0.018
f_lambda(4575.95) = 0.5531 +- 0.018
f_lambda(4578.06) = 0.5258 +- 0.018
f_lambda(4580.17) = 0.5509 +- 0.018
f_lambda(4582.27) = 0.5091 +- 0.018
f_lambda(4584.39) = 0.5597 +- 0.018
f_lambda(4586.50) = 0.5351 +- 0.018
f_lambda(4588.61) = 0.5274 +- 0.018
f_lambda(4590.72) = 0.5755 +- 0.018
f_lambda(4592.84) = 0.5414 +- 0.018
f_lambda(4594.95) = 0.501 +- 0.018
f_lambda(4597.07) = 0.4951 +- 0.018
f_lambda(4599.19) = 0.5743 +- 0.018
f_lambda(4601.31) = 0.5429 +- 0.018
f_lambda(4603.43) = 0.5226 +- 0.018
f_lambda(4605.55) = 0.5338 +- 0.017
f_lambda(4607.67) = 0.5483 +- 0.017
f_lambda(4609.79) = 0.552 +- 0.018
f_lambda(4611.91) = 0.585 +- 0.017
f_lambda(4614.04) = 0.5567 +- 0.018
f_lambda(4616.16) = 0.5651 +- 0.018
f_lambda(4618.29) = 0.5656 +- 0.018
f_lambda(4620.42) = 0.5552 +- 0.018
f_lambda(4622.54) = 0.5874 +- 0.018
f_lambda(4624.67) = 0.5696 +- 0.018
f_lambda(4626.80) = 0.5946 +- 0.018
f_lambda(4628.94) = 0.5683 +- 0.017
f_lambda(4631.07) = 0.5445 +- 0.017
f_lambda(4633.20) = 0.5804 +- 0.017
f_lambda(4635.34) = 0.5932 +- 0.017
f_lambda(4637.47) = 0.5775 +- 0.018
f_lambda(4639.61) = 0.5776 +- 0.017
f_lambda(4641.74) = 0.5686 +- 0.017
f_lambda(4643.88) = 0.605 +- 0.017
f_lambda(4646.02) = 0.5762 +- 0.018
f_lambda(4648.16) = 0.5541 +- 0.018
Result 0.503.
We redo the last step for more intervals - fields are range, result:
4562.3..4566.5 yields 0.515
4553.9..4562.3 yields 0.516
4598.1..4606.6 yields 0.543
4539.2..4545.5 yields 0.539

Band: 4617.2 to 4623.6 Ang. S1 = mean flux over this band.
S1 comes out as 0.57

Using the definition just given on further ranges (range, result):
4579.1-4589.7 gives 0.537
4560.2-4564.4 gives 0.537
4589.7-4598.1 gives 0.528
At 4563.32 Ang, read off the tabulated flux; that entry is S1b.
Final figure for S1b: 0.5236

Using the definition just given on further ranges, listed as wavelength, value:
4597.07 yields 0.4951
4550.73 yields 0.5109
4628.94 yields 0.5683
